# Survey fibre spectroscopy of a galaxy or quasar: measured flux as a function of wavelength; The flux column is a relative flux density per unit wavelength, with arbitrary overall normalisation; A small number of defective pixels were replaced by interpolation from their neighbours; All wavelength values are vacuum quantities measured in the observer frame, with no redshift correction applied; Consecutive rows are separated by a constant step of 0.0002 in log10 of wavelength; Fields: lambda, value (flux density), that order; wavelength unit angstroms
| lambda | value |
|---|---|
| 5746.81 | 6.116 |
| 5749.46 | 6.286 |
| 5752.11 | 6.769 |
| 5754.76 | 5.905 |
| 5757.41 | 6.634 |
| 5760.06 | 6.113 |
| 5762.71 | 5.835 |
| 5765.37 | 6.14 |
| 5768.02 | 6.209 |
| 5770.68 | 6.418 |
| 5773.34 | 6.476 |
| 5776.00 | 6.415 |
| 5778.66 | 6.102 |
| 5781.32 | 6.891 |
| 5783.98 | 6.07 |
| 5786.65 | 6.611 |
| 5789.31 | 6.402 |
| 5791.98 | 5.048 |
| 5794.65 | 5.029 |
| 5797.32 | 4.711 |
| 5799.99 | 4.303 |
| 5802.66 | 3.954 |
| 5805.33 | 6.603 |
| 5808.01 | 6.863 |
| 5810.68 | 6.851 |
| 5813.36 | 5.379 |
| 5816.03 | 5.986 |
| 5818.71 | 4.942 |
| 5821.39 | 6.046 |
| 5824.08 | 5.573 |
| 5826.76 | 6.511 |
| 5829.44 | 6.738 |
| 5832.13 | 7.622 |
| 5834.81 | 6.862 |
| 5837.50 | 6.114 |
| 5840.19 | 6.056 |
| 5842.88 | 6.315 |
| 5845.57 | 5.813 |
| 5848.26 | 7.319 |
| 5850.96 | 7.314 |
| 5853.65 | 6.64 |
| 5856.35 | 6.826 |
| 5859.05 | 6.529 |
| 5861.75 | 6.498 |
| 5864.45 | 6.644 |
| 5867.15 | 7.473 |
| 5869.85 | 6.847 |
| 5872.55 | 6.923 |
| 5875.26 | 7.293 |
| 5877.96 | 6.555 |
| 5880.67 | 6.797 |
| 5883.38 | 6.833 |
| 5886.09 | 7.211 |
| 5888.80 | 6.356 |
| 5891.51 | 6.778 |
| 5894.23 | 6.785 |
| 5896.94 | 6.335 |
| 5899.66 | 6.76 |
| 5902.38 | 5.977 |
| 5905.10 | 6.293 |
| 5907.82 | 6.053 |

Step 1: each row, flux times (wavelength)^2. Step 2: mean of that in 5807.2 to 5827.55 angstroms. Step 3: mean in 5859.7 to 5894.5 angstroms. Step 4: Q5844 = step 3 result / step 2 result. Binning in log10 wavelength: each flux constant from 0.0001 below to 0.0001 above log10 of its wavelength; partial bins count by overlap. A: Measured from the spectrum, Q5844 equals 1.2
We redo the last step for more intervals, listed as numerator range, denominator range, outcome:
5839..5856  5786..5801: 1.26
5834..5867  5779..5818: 1.17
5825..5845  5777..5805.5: 1.19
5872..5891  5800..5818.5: 1.22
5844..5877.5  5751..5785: 1.12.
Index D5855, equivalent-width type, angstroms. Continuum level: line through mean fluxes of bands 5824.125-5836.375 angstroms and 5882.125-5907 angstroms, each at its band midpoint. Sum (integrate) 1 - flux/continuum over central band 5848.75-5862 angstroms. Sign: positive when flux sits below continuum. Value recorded -0.2 angstroms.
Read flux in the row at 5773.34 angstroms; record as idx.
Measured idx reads 6.476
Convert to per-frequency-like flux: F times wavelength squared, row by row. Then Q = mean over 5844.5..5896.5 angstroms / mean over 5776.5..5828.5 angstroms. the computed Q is 1.20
